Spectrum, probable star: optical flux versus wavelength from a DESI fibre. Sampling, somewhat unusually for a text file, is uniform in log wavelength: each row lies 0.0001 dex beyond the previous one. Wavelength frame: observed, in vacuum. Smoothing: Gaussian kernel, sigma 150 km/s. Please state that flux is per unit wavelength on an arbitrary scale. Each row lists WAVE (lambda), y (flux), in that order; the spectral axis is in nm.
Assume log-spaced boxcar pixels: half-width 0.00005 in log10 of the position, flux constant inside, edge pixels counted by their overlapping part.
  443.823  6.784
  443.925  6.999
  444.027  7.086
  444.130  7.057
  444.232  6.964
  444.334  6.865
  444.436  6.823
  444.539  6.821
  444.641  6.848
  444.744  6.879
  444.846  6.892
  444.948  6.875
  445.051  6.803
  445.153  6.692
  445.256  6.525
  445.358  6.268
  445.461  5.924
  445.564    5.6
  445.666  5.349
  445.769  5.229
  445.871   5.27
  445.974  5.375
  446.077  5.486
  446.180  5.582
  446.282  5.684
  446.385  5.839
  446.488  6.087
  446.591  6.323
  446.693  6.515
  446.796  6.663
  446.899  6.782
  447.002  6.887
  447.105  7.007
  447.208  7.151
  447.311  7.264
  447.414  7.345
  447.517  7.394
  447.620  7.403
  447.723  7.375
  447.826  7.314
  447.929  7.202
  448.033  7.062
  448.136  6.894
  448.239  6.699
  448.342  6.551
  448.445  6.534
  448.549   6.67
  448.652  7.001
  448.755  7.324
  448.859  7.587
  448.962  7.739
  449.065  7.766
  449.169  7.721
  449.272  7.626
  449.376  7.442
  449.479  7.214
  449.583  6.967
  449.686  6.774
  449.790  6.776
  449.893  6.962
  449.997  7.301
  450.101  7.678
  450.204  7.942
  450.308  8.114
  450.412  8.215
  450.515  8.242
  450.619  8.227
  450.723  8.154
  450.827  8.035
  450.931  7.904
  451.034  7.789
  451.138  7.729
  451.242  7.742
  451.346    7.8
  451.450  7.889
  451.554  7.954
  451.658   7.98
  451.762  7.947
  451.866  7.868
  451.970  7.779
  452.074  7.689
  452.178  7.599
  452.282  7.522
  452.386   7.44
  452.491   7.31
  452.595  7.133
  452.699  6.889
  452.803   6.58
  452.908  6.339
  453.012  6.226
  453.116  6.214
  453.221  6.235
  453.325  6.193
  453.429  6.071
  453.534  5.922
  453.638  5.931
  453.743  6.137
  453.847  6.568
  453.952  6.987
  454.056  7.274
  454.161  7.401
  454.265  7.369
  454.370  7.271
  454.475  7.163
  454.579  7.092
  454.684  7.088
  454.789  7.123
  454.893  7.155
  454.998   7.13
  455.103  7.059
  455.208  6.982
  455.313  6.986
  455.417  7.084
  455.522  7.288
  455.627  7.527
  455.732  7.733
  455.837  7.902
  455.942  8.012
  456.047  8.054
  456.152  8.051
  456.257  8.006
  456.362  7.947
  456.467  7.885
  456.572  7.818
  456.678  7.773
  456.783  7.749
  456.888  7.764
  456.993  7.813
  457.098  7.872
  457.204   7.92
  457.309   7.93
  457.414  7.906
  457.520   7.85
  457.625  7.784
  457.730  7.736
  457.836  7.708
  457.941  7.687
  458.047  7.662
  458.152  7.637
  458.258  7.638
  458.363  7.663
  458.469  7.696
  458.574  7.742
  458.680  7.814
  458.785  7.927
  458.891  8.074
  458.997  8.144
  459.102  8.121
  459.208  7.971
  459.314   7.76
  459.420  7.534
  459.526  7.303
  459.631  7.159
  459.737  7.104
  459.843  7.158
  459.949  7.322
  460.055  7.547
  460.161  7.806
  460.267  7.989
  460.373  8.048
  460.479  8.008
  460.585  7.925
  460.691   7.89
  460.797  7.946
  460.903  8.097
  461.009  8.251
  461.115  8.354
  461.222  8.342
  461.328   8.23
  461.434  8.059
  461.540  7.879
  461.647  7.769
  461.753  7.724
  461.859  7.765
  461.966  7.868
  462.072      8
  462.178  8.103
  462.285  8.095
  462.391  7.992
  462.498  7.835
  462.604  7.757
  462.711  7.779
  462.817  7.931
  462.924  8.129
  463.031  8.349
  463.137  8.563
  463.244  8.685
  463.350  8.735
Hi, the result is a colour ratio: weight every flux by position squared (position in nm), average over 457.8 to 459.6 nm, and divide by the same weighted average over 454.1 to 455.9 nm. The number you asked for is 1.09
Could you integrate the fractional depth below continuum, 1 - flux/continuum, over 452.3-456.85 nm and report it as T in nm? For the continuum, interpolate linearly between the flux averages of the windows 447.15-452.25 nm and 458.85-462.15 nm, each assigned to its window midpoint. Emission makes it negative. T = 0.32 nm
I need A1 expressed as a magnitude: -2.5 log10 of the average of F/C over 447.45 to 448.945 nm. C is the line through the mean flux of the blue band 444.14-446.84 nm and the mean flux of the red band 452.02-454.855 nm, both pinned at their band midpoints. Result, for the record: -0.10 mag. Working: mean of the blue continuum 6.25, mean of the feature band 7.09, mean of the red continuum 6.85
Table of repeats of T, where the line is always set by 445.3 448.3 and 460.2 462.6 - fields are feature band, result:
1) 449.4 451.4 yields -0.241 nm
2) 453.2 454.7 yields 0.104 nm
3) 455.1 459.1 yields -0.106 nm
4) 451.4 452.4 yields -0.113 nm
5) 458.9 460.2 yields 0.035 nm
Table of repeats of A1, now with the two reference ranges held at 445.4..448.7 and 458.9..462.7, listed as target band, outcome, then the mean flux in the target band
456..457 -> -0.07 mag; 7.89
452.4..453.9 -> 0.11 mag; 6.43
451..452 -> -0.14 mag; 7.85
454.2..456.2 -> -0.01 mag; 7.37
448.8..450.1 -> -0.09 mag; 7.33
